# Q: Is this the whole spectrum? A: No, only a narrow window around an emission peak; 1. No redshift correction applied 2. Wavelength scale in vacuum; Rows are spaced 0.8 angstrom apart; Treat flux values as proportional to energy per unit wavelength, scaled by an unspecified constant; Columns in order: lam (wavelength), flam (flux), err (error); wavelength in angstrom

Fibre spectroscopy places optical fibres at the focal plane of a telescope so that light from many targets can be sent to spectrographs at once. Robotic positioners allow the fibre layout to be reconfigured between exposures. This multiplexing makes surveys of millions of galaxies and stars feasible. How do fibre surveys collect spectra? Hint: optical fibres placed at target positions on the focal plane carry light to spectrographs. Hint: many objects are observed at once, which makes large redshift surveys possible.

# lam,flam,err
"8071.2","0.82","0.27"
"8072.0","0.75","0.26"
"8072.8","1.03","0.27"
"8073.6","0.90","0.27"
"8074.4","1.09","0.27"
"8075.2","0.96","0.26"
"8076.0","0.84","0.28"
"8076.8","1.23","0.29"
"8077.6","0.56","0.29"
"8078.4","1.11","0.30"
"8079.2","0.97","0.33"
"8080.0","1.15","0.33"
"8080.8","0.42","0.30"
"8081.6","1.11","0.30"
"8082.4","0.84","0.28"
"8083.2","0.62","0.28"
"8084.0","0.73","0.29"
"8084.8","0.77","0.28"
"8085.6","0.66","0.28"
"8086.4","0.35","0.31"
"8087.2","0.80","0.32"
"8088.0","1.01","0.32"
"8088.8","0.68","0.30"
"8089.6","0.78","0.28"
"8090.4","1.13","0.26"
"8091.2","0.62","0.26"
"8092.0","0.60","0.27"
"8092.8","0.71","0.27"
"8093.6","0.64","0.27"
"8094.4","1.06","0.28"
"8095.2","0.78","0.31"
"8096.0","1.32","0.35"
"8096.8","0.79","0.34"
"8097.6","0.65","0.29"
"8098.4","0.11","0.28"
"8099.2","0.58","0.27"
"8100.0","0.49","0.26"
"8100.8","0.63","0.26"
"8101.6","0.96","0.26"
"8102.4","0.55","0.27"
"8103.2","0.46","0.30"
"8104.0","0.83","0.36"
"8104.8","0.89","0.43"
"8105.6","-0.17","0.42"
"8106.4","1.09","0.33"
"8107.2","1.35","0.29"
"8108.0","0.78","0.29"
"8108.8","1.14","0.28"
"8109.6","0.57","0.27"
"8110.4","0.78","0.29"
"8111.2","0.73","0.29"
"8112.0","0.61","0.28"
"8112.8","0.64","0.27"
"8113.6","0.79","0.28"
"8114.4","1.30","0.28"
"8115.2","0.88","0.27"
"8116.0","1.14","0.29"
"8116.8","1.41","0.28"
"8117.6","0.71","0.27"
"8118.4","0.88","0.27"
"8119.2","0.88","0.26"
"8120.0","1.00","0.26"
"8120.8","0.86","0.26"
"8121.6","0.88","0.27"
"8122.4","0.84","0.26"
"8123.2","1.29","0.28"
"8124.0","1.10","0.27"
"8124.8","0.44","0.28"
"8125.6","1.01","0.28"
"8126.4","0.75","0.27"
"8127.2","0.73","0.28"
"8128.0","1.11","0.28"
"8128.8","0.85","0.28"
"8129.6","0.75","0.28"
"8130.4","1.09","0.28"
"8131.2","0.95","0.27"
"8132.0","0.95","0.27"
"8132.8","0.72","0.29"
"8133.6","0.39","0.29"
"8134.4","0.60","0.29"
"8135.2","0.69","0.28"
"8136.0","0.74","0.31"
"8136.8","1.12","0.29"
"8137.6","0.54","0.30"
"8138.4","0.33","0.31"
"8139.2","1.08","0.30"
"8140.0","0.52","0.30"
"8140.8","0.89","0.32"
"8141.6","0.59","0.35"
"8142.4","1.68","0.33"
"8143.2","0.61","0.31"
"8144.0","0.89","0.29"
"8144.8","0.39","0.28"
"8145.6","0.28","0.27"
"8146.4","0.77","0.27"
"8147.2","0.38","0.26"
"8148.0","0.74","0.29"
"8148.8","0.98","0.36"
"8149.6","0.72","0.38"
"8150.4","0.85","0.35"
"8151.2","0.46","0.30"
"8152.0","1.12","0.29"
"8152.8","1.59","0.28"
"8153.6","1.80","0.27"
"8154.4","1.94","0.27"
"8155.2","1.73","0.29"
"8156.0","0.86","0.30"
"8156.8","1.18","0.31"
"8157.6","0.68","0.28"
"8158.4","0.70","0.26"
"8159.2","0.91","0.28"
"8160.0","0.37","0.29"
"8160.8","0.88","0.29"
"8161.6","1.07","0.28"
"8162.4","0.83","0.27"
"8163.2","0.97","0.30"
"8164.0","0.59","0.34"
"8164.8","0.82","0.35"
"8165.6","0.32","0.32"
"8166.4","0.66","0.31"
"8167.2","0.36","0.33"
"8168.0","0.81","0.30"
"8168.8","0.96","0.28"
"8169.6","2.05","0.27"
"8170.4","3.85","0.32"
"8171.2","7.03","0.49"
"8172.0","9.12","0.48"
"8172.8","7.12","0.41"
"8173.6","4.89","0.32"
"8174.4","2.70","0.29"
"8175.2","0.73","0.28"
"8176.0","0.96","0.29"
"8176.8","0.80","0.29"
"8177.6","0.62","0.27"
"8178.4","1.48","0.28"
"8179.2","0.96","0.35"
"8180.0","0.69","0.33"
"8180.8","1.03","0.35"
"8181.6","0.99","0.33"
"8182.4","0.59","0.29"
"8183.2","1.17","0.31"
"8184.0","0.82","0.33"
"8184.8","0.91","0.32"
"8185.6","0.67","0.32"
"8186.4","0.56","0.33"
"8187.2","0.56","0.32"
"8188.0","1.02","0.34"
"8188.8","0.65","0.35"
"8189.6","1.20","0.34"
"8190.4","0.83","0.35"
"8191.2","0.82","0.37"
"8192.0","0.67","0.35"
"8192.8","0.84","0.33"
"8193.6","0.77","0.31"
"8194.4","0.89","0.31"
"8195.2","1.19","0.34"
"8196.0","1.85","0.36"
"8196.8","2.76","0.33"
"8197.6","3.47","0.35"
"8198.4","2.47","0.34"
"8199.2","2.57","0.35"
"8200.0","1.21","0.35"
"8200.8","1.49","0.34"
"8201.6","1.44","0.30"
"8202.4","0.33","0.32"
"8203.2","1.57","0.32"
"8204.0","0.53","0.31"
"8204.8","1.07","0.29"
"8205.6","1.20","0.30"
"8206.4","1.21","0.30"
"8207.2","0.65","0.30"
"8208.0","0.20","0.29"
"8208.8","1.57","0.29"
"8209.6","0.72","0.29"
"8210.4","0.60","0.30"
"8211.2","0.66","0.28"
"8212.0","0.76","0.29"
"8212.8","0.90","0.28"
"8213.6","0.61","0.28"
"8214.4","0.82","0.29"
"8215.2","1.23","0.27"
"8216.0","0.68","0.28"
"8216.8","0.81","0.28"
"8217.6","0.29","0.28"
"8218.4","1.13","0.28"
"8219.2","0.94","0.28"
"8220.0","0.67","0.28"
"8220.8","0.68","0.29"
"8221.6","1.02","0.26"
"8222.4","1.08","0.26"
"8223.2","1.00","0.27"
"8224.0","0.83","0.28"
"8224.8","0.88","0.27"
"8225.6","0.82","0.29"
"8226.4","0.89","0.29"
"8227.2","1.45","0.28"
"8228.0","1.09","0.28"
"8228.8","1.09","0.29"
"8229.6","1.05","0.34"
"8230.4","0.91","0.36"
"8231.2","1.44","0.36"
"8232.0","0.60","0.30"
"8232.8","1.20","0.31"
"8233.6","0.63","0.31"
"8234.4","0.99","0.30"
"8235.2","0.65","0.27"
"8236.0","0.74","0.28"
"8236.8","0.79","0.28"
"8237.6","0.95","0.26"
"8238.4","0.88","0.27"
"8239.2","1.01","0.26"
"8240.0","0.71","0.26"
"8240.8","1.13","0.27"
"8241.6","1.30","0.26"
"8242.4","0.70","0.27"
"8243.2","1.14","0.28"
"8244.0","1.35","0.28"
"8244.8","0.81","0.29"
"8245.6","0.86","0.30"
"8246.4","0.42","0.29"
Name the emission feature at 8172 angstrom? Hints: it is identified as Halpha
